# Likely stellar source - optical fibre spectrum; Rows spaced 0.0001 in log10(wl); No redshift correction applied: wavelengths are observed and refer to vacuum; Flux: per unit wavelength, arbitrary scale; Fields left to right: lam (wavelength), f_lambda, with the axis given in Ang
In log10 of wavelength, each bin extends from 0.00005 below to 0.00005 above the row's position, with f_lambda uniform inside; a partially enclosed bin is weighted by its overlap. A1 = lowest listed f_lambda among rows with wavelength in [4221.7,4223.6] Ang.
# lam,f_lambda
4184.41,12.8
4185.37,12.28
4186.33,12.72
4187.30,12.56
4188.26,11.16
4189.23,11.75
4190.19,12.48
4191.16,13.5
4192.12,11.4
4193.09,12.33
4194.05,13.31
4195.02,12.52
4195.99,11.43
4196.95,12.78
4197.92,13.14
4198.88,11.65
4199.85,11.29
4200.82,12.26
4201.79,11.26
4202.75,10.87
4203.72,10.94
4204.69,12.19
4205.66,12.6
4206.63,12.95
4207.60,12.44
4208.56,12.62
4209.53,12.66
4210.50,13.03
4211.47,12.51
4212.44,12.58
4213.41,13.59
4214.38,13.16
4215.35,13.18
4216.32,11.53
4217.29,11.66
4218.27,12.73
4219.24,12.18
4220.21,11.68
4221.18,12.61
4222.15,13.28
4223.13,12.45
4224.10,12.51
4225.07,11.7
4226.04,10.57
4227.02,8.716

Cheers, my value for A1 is 12.45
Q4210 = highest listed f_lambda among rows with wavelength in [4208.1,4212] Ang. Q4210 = 13.03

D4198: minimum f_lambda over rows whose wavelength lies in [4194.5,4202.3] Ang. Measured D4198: 11.26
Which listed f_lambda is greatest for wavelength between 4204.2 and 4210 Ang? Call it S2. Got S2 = 12.95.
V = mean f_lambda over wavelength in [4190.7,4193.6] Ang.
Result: 12.4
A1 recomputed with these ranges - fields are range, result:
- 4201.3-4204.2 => 10.87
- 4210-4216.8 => 11.53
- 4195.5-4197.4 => 11.43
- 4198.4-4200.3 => 11.29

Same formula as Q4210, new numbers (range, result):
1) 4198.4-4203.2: 12.26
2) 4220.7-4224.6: 13.28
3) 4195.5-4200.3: 13.14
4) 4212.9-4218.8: 13.59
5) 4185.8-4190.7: 12.72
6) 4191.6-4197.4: 13.31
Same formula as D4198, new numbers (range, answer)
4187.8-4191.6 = 11.16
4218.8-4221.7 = 11.68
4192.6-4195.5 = 12.33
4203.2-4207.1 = 10.94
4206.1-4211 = 12.44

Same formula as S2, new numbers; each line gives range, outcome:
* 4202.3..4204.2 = 10.94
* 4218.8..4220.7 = 12.18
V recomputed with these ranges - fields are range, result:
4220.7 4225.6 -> 12.5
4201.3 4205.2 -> 11.3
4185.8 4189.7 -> 12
